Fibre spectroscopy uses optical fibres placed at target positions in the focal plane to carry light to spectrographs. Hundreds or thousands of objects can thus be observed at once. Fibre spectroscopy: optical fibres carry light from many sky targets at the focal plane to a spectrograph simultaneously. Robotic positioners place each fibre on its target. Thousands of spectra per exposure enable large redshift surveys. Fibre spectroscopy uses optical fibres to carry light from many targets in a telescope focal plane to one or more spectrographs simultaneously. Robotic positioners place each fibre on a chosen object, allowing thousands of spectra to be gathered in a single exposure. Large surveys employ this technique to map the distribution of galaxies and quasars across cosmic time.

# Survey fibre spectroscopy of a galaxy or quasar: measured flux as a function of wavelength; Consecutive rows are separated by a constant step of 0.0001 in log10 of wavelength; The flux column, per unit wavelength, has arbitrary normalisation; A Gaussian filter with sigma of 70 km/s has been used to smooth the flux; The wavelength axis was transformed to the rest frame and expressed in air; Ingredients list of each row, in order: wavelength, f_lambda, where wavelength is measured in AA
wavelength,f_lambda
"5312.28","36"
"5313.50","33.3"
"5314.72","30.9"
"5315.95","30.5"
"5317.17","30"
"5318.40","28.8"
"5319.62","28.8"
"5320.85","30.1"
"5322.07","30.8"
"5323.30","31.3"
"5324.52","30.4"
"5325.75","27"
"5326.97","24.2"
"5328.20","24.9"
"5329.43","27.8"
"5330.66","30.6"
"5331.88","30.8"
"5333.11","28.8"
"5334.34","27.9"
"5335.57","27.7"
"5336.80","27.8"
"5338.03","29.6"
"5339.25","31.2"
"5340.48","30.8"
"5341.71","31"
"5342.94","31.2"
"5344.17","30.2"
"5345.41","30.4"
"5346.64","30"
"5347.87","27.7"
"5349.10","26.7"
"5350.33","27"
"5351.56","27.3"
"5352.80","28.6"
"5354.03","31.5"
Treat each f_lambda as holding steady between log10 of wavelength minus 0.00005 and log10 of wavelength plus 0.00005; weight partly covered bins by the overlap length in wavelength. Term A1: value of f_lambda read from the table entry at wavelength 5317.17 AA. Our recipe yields 30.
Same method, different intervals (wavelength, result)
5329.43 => 27.8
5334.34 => 27.9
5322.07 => 30.8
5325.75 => 27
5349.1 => 26.7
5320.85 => 30.1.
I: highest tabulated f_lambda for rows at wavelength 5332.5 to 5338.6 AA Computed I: 29.6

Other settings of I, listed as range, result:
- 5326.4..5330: 27.8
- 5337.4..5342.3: 31.2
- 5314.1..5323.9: 31.3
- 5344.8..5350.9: 30.4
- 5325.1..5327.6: 27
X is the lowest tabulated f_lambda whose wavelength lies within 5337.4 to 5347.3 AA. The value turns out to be 29.6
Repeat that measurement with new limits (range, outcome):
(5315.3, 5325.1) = 28.8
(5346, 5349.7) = 26.7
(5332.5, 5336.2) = 27.7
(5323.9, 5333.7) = 24.2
